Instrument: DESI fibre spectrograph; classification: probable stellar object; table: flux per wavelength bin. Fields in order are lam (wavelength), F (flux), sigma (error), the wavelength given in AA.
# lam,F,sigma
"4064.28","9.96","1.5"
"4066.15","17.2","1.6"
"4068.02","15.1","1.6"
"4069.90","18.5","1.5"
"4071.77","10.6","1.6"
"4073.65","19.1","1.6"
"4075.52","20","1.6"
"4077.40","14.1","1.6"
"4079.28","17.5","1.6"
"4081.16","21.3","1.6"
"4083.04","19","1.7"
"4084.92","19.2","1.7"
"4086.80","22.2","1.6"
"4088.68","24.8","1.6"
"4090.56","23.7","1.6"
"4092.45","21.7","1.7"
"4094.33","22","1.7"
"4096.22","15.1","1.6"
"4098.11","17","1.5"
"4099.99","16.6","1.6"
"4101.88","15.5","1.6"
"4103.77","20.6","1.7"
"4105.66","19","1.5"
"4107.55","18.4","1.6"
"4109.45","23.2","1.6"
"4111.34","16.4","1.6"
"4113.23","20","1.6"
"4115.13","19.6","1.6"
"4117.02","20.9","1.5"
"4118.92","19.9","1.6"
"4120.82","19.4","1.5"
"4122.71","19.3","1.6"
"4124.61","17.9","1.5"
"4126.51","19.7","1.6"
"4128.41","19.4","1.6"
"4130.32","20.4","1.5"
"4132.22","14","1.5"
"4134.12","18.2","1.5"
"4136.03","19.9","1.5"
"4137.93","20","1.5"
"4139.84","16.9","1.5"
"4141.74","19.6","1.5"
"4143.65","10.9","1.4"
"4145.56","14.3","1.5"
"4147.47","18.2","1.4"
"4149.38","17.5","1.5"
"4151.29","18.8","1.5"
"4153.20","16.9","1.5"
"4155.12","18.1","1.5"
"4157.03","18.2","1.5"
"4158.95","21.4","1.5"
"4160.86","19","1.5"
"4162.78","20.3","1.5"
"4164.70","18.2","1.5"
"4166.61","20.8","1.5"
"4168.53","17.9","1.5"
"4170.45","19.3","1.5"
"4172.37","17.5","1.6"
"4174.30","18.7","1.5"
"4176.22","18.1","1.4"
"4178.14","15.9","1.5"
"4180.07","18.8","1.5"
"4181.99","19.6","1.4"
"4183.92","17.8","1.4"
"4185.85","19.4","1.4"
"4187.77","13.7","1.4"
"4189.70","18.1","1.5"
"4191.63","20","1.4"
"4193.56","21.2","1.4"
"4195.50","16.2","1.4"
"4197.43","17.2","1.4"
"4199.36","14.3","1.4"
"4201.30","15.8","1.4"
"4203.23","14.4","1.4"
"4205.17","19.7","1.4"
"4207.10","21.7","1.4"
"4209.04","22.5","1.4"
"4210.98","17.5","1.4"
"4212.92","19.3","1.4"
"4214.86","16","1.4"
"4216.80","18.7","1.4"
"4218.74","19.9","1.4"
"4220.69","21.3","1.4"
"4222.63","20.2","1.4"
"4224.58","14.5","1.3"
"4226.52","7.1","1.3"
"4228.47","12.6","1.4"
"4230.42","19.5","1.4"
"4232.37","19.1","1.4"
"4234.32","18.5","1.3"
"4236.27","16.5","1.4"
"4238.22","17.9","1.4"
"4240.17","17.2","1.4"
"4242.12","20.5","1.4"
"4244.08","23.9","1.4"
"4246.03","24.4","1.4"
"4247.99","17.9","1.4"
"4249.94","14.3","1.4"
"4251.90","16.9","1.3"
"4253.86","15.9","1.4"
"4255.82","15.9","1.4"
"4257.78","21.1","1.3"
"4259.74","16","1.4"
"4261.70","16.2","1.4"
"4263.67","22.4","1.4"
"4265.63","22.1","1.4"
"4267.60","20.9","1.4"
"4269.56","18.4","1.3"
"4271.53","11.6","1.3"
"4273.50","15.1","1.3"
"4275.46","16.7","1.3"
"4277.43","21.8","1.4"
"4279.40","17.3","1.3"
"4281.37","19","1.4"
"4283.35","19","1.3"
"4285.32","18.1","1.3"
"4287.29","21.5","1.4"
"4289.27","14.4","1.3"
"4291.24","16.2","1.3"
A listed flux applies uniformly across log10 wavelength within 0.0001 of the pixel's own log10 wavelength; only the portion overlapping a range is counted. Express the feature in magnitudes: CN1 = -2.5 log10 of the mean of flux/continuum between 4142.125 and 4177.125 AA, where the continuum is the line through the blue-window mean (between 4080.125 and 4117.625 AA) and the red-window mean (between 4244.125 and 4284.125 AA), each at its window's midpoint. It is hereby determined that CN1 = 0.07 mag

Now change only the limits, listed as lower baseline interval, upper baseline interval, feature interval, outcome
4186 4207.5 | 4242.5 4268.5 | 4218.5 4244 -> 0.06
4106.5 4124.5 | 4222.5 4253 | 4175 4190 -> 0.05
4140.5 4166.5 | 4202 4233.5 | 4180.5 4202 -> 0.01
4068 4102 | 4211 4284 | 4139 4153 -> 0.11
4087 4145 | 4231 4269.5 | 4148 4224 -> 0.03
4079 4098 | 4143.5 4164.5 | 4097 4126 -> 0.04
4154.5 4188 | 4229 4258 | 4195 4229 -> 0.08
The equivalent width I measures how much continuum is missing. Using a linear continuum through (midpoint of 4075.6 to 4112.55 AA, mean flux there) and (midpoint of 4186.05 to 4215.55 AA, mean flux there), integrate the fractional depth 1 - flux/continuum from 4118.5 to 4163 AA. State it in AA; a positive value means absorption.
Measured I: 1.22 AA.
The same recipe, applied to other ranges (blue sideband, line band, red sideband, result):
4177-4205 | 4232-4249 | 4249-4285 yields -1.8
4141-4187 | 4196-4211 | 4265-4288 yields 0.3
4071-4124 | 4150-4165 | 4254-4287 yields 0.0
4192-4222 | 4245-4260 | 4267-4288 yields 0.2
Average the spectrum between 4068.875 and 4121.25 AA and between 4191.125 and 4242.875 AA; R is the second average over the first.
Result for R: 0.93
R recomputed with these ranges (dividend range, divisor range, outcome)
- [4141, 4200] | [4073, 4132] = 0.93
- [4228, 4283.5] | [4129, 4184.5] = 1.01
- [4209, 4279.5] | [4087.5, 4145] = 0.95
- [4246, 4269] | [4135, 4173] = 1.01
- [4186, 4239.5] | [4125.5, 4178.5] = 0.97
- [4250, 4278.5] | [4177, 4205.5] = 1.02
